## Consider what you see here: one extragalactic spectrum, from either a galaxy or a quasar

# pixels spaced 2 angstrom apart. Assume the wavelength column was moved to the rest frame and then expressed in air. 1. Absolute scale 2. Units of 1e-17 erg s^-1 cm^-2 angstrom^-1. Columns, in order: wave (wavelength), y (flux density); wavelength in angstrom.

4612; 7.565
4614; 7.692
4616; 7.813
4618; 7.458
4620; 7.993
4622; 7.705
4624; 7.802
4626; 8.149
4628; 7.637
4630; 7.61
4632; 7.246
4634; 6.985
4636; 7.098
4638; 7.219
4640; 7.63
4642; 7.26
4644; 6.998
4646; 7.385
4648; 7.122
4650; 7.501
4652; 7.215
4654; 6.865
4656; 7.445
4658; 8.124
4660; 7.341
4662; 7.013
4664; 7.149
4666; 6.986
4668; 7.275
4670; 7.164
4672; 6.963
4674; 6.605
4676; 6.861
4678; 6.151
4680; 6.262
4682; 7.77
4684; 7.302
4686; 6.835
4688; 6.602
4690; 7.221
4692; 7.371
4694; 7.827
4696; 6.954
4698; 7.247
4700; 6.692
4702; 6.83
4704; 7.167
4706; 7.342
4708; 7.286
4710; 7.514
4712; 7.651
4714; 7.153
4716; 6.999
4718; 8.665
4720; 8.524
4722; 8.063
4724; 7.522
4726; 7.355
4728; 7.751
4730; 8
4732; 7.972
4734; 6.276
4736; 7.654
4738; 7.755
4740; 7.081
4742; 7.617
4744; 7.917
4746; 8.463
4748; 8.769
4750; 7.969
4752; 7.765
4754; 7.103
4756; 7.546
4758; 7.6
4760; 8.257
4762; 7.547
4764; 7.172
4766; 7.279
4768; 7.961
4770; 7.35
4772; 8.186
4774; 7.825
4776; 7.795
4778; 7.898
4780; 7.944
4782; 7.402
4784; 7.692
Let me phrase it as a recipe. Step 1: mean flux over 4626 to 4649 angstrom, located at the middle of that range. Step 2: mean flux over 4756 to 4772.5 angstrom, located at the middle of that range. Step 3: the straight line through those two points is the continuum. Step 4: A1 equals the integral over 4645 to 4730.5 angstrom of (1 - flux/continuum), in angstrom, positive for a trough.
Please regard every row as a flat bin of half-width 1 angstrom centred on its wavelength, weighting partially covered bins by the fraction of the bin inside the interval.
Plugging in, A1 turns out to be 2.0 angstrom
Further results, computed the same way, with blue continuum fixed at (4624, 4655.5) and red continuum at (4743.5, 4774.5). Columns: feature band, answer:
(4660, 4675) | 0.8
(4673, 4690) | 1.5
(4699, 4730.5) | 0.4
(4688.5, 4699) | 0.4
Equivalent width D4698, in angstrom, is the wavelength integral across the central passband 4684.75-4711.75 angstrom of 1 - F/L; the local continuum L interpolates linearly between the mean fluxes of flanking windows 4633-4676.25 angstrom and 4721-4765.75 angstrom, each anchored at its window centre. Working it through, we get 1.00 angstrom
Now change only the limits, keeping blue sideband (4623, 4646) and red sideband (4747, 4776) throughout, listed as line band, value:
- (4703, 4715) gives 0.4 angstrom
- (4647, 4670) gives 0.6 angstrom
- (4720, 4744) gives 0.2 angstrom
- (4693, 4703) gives 0.6 angstrom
